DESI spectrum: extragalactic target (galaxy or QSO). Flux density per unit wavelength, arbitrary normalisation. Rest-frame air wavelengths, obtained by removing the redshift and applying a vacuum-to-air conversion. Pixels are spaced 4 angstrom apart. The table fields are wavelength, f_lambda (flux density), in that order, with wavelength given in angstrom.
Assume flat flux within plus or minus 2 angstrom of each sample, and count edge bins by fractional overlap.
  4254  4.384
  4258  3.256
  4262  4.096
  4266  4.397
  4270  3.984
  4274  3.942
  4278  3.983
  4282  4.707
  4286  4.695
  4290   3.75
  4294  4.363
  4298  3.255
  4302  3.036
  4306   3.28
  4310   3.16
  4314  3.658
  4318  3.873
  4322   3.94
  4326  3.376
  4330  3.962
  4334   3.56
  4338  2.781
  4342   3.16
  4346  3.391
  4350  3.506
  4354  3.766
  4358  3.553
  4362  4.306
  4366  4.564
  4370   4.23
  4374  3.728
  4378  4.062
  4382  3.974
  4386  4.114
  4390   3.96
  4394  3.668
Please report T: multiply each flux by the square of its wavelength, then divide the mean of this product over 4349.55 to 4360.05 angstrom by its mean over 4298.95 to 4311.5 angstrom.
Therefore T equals 1.17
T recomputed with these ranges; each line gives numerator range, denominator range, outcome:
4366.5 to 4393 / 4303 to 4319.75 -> 1.20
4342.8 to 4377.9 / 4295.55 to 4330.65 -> 1.13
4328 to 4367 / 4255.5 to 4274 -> 0.96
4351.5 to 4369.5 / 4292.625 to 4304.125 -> 1.19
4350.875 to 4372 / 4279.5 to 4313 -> 1.11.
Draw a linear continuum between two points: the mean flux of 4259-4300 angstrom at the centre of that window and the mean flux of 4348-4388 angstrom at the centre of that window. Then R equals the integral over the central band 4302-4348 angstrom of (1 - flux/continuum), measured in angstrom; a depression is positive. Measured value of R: 6.7 angstrom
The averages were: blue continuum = 4.1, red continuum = 3.98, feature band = 3.45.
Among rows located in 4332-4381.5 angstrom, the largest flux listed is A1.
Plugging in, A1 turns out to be 4.564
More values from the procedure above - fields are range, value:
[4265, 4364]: 4.707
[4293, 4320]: 4.363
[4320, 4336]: 3.962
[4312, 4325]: 3.94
